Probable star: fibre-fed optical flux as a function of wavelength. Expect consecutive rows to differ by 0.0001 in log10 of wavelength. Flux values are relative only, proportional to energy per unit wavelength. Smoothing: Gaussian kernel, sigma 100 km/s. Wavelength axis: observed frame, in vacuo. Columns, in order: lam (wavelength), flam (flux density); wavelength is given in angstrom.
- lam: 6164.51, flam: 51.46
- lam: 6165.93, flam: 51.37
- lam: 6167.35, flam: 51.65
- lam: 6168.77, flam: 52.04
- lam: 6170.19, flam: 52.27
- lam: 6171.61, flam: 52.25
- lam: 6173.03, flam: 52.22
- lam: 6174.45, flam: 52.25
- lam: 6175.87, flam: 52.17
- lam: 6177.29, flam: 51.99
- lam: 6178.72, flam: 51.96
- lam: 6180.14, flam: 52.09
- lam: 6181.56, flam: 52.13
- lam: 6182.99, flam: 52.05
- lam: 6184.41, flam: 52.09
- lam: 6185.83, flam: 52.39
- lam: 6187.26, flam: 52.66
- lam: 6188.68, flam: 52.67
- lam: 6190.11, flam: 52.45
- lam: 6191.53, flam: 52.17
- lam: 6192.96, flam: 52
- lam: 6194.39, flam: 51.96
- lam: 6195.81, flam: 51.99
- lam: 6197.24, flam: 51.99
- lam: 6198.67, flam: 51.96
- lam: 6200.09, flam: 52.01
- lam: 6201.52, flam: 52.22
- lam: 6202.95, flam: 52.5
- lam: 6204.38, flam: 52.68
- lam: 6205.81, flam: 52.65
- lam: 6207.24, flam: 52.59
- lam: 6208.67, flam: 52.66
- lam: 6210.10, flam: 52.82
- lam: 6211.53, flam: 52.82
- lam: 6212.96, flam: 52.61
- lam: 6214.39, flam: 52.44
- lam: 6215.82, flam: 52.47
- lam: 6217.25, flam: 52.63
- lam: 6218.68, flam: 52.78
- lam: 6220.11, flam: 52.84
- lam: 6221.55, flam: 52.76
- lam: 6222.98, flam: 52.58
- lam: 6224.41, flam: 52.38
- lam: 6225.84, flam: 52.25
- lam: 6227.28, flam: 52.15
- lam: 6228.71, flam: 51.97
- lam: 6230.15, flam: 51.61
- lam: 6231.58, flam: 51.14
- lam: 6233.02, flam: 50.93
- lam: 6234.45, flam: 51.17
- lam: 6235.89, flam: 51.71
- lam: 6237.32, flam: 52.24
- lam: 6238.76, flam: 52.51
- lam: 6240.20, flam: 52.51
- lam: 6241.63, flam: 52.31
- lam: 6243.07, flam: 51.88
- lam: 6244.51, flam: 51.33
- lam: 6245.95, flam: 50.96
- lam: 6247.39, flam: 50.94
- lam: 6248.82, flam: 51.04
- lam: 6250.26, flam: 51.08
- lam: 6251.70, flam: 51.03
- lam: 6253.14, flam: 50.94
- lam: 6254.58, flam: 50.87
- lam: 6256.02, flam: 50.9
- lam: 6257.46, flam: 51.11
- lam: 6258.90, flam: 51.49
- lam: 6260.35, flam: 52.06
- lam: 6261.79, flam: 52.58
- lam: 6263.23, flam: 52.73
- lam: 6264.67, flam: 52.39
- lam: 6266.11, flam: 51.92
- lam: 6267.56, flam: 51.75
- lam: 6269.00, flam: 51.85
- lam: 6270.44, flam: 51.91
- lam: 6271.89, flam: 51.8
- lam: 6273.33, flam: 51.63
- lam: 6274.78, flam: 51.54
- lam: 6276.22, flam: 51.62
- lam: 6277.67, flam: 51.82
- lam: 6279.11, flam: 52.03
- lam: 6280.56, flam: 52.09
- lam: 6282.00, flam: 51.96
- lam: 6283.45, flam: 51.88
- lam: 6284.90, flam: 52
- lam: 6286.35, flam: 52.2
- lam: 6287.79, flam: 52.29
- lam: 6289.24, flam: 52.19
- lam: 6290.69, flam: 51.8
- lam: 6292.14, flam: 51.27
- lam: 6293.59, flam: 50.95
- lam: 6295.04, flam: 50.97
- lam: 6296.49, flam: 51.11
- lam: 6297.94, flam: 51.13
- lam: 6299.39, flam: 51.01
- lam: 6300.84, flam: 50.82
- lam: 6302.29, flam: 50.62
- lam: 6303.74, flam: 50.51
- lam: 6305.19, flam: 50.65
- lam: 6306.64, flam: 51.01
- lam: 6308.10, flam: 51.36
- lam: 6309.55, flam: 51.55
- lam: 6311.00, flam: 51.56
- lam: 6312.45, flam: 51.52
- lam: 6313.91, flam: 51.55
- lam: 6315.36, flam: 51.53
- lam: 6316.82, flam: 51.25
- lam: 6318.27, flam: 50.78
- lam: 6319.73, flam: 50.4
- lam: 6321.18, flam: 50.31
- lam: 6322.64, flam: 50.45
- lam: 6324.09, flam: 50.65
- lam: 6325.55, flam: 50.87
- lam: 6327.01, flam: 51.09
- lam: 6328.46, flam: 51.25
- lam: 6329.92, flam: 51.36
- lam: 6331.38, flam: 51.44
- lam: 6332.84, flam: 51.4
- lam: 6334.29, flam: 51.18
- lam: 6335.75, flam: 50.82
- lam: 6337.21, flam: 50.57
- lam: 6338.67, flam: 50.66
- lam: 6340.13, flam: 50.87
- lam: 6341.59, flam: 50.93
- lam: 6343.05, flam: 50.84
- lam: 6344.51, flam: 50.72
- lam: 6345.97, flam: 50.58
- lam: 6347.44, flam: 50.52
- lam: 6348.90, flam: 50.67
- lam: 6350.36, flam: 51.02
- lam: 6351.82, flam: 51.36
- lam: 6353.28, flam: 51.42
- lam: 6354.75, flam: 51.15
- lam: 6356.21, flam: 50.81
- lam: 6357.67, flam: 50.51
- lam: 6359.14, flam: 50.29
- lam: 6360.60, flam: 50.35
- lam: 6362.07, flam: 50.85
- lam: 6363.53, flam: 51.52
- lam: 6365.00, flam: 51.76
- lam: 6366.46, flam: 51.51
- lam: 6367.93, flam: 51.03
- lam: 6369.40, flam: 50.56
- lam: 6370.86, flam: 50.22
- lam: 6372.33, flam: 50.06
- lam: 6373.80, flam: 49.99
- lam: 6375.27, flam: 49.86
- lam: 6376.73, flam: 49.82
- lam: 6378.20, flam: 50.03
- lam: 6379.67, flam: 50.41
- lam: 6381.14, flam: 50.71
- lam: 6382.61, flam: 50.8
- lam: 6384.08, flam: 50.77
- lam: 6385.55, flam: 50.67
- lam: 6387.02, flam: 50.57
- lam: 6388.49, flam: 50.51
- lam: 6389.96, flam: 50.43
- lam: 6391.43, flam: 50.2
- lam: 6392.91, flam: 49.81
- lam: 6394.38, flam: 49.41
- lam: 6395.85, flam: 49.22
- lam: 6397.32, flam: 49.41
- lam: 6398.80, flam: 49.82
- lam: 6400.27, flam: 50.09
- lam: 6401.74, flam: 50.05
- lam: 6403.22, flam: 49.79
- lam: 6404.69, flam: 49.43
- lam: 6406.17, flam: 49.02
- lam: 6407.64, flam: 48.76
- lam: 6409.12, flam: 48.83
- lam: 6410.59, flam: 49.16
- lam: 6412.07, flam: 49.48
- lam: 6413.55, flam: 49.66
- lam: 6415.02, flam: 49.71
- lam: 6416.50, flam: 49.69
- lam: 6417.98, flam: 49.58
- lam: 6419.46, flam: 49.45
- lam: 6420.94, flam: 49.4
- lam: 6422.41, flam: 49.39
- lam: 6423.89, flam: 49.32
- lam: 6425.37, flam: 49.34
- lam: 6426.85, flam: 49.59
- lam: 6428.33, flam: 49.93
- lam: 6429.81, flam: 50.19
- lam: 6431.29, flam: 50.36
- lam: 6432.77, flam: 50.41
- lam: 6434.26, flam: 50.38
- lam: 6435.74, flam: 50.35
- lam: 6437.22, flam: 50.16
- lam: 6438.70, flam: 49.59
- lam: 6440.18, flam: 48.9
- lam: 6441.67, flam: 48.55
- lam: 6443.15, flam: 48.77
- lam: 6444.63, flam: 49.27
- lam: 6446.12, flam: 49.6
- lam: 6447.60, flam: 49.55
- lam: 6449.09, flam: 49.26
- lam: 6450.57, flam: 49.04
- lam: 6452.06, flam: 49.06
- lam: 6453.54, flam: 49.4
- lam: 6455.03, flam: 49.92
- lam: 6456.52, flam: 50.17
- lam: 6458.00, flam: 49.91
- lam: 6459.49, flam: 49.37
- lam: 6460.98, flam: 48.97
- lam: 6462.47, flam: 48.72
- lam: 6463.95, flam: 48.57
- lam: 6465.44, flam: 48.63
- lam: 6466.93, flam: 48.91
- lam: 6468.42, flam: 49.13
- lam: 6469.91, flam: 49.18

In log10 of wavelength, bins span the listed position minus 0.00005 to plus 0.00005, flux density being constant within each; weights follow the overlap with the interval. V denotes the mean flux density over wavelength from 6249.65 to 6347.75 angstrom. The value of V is 51.3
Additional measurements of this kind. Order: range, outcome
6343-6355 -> 50.9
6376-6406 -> 50.1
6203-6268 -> 52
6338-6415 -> 50.3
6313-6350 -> 50.9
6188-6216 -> 52.4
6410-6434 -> 49.7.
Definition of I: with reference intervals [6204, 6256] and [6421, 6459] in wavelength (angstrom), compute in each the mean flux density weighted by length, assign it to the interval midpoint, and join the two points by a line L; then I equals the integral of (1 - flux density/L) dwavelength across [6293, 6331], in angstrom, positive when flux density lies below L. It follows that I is 0.0 angstrom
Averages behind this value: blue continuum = 52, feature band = 51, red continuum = 49.6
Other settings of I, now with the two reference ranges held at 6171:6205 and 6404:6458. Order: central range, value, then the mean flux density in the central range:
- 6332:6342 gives -0.1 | 50.9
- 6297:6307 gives 0.0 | 50.9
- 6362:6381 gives -0.2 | 50.6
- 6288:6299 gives -0.1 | 51.3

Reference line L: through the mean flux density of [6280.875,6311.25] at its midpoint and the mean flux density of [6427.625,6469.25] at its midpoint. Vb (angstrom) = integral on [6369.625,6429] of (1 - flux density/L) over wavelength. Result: 0.3 angstrom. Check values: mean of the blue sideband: 51.4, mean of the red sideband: 49.5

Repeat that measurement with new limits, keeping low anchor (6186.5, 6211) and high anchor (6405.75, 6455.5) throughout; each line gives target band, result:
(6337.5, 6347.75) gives 0.0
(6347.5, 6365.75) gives -0.2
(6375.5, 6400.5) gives -0.1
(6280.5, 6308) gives -0.1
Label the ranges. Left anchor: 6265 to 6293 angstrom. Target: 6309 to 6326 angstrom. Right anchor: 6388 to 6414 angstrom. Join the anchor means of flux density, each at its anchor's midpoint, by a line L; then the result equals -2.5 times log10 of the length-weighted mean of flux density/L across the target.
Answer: 0.00 mag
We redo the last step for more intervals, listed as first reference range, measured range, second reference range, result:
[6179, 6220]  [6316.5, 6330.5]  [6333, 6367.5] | 0.01 mag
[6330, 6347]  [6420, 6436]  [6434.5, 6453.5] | -0.01 mag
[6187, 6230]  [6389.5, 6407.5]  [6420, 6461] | 0.01 mag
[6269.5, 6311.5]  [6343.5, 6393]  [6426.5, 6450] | 0.00 mag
